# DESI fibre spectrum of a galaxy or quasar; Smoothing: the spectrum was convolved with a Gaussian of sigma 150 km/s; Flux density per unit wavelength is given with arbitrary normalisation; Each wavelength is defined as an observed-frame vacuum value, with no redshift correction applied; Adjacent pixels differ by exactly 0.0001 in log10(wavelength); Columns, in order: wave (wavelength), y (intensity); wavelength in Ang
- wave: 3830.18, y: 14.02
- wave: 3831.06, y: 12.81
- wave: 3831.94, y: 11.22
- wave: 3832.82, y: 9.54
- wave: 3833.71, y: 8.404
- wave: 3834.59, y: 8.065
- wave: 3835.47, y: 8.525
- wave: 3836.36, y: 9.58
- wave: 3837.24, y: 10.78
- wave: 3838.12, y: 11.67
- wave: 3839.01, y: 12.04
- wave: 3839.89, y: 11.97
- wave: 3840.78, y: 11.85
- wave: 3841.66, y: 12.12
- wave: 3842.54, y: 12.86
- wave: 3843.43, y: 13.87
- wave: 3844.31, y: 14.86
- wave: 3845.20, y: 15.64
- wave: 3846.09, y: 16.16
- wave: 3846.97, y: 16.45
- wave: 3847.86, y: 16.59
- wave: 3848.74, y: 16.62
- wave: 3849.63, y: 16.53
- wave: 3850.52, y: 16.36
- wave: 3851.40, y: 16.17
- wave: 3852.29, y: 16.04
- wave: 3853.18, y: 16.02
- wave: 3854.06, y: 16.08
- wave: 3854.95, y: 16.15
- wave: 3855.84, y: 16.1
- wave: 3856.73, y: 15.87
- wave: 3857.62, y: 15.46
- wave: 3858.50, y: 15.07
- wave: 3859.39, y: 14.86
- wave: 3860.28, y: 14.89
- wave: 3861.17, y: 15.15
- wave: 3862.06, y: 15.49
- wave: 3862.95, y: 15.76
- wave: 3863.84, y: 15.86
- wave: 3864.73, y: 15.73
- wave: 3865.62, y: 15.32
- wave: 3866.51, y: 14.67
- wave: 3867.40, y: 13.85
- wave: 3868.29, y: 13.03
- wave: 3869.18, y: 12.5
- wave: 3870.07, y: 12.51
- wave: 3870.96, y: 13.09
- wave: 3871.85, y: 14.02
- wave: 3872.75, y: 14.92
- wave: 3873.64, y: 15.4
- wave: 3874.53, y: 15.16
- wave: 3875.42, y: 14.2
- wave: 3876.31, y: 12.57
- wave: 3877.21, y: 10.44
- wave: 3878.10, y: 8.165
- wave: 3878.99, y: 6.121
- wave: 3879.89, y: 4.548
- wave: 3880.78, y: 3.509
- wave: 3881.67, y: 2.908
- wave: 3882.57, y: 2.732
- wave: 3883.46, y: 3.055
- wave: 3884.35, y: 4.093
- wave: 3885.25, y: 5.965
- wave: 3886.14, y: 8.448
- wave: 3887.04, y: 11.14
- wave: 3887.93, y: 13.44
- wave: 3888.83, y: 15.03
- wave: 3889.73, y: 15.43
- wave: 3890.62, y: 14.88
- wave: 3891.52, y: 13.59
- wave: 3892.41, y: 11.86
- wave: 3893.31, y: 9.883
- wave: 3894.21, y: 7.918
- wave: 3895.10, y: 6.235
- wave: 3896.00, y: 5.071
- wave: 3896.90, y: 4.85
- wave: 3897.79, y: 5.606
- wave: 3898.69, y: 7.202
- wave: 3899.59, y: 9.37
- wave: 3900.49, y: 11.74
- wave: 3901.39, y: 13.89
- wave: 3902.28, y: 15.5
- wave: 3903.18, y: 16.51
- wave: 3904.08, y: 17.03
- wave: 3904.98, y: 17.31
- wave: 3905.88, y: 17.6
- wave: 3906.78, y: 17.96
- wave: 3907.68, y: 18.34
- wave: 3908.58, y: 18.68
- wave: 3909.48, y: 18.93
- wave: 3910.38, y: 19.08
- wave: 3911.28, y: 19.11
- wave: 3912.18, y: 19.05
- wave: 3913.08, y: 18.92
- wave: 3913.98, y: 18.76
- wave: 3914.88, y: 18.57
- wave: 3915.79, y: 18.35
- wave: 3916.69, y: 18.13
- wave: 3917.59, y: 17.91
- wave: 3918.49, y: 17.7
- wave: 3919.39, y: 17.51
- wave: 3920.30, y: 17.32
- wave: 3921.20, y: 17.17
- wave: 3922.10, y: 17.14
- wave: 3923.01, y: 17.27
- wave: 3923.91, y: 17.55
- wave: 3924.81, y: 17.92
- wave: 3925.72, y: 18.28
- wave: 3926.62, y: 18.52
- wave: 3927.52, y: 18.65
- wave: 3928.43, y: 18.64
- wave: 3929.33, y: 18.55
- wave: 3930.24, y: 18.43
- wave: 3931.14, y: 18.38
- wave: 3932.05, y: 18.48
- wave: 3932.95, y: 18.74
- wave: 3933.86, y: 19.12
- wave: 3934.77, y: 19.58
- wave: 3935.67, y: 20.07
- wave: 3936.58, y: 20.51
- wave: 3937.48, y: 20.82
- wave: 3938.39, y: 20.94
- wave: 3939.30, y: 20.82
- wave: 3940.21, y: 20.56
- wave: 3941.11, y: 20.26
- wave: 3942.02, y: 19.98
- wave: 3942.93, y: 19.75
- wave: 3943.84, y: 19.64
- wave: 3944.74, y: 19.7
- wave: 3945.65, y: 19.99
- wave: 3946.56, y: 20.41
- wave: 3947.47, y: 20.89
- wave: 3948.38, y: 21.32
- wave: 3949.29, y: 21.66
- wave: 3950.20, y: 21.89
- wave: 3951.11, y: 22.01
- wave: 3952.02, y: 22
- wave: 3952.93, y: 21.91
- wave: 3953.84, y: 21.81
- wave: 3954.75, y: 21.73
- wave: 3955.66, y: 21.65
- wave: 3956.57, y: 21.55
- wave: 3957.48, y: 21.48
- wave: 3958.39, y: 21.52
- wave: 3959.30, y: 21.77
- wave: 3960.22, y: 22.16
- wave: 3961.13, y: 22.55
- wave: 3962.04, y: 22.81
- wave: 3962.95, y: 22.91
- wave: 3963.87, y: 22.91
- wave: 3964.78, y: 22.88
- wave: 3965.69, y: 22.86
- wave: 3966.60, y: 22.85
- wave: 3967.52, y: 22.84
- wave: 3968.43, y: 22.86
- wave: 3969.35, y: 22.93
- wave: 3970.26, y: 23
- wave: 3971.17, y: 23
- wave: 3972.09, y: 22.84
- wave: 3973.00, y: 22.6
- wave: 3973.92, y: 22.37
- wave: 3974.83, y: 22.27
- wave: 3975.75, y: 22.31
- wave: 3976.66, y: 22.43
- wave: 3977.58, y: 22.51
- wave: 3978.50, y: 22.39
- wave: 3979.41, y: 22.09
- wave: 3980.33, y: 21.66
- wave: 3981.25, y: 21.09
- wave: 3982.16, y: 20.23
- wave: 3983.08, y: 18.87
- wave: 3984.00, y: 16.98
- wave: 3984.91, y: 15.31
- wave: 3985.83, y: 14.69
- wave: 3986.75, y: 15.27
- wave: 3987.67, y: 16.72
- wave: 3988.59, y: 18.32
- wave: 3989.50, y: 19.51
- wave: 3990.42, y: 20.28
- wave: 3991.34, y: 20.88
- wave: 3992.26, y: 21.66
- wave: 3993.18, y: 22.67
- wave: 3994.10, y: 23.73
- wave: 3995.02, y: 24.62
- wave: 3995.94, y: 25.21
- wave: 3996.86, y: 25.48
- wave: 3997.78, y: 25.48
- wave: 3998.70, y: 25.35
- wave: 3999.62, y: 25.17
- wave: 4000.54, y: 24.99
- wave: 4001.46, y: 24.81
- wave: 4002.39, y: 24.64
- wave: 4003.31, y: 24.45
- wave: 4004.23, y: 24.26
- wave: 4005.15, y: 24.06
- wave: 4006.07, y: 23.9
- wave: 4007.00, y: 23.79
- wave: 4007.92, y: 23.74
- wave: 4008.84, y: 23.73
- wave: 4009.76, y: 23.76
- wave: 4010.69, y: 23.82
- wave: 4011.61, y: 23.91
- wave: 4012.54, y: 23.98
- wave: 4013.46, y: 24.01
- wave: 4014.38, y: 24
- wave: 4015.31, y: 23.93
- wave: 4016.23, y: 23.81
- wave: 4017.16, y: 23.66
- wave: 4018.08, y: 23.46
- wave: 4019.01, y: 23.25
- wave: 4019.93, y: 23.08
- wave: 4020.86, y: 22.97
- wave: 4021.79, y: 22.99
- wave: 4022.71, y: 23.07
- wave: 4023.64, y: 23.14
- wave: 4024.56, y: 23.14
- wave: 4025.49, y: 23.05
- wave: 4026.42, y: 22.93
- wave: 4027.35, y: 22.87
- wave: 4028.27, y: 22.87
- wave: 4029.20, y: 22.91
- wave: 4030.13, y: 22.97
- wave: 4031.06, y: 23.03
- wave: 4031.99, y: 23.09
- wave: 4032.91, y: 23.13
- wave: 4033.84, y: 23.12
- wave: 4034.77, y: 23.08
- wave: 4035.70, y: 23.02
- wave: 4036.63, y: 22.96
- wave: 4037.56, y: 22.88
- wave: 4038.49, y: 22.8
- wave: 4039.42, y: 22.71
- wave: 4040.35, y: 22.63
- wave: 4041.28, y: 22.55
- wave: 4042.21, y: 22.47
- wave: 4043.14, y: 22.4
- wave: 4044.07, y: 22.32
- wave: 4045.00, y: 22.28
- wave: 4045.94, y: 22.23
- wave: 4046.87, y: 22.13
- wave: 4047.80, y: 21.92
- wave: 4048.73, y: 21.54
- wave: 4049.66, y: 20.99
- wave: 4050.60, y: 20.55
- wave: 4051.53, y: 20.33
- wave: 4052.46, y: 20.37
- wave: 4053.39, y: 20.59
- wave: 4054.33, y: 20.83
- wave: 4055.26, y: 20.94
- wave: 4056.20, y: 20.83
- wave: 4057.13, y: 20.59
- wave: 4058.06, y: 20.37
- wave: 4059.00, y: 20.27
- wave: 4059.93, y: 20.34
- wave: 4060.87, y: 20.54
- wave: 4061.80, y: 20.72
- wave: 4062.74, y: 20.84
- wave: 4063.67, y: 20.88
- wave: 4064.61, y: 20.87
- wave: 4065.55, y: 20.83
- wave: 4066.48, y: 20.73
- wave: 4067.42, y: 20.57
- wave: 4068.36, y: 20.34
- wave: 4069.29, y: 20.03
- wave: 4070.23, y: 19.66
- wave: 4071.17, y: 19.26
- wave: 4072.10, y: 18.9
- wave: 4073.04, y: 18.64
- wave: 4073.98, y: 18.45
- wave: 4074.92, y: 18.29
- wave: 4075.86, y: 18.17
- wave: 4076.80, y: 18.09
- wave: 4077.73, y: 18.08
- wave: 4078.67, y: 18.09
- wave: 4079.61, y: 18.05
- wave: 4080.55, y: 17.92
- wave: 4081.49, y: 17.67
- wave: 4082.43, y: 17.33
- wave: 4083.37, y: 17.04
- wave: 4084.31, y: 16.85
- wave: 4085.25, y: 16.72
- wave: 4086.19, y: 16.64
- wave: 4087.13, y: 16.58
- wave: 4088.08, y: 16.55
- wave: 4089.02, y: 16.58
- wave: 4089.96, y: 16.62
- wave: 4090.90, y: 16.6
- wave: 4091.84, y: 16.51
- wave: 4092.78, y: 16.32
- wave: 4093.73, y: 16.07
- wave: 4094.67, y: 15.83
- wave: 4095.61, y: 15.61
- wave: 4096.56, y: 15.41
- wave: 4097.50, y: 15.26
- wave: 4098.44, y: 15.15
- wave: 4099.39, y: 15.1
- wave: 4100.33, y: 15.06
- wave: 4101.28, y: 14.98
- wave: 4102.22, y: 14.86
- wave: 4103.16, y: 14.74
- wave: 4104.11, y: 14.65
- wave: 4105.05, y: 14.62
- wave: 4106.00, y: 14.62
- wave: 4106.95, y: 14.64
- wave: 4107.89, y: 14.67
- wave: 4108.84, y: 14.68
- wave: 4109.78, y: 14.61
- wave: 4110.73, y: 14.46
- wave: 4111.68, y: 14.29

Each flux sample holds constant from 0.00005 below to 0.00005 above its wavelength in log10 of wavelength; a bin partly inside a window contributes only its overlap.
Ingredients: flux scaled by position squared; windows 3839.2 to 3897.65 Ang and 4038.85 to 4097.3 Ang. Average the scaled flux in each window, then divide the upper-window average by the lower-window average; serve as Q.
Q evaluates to 1.7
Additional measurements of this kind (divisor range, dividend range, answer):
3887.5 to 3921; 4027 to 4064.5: 1.59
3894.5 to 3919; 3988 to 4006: 1.63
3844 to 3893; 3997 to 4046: 1.95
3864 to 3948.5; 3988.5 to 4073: 1.59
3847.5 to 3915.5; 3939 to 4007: 1.73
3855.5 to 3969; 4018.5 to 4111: 1.28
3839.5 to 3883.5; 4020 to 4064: 1.80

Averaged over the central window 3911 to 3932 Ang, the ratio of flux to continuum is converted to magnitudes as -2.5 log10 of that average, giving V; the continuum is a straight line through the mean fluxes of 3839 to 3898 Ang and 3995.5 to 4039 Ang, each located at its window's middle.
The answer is -0.11 mag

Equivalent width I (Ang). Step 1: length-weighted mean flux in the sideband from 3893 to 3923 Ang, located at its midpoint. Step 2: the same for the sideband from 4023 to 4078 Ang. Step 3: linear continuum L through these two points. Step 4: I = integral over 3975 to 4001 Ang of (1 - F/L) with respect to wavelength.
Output -3.8 Ang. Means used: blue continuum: 15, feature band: 21.3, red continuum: 21.3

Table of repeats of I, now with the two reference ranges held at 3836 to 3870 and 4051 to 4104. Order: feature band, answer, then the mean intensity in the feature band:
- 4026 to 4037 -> -3.5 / 23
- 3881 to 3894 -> 5.0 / 9.33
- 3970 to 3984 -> -4.4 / 21.8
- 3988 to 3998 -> -3.3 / 22.4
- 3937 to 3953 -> -4.7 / 20.8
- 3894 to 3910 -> 2.7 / 12.9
